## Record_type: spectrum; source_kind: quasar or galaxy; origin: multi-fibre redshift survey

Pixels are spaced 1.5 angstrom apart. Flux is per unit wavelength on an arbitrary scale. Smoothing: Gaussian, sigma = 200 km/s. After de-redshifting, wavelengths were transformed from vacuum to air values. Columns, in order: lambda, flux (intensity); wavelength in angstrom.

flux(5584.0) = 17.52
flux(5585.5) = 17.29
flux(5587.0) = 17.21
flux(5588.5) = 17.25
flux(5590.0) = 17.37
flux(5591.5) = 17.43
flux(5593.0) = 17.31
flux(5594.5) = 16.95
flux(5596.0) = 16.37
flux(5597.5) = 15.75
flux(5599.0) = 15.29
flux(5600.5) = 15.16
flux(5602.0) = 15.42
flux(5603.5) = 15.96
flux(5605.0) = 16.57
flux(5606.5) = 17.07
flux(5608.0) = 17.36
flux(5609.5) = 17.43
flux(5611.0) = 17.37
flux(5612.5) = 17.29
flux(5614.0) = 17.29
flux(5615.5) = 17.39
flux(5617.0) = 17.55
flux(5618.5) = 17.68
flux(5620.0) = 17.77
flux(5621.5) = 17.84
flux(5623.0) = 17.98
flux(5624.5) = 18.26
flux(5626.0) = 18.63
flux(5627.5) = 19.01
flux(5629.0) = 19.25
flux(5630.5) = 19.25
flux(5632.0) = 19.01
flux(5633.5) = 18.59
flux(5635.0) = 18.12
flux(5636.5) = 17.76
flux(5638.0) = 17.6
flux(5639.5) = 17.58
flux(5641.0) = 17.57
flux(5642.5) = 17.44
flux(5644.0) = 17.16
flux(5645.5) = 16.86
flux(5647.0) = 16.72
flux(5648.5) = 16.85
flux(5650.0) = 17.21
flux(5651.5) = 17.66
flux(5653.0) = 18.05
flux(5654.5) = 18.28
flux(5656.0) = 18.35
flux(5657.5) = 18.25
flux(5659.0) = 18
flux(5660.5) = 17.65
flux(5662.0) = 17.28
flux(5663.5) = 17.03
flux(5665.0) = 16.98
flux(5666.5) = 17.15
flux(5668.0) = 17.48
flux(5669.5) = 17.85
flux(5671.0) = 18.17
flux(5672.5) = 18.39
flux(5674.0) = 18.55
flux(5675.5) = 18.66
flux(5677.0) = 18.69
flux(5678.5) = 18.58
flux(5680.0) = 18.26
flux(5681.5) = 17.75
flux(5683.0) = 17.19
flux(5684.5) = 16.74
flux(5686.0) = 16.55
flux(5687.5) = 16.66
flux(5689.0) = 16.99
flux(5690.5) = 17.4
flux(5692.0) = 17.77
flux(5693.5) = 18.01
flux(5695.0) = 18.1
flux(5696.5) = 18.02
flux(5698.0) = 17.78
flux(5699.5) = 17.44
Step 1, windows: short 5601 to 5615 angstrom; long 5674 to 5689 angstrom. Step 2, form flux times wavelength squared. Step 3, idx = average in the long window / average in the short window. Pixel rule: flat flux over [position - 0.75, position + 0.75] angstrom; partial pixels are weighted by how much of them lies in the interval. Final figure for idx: 1.1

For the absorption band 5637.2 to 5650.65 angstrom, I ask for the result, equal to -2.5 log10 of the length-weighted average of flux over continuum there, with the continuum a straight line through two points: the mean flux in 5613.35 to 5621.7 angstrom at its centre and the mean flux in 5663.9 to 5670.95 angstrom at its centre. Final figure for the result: 0.02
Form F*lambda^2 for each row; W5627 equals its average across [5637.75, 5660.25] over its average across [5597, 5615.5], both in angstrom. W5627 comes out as 1.08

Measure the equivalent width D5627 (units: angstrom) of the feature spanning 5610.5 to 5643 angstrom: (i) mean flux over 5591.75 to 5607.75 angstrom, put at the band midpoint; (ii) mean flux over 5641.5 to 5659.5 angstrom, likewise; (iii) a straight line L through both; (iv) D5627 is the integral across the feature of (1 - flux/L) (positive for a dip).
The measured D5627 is -2.0 angstrom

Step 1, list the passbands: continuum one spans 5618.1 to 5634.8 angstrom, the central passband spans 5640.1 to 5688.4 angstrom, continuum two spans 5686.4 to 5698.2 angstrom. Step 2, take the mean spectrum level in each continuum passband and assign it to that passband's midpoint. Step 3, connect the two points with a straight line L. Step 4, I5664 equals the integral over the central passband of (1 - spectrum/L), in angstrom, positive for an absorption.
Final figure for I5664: 0.9 angstrom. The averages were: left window 18.5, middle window 17.6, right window 17.6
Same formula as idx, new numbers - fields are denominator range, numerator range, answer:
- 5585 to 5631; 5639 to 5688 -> 1.04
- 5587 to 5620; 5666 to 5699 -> 1.08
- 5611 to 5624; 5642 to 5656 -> 1.00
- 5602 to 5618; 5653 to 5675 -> 1.07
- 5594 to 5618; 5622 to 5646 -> 1.10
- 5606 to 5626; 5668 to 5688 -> 1.04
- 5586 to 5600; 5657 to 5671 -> 1.07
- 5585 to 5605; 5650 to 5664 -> 1.10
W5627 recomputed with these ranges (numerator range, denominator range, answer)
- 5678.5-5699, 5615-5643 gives 0.99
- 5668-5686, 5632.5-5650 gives 1.04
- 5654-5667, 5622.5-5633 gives 0.95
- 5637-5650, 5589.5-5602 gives 1.07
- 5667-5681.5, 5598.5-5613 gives 1.13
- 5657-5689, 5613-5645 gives 1.00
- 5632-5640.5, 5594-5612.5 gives 1.11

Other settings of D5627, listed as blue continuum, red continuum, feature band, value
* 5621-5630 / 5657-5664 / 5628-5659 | 0.3 angstrom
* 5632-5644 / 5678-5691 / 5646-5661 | 0.0 angstrom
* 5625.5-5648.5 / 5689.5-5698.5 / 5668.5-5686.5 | -0.1 angstrom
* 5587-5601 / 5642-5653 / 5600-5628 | -0.8 angstrom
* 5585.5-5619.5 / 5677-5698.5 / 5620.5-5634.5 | -1.3 angstrom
